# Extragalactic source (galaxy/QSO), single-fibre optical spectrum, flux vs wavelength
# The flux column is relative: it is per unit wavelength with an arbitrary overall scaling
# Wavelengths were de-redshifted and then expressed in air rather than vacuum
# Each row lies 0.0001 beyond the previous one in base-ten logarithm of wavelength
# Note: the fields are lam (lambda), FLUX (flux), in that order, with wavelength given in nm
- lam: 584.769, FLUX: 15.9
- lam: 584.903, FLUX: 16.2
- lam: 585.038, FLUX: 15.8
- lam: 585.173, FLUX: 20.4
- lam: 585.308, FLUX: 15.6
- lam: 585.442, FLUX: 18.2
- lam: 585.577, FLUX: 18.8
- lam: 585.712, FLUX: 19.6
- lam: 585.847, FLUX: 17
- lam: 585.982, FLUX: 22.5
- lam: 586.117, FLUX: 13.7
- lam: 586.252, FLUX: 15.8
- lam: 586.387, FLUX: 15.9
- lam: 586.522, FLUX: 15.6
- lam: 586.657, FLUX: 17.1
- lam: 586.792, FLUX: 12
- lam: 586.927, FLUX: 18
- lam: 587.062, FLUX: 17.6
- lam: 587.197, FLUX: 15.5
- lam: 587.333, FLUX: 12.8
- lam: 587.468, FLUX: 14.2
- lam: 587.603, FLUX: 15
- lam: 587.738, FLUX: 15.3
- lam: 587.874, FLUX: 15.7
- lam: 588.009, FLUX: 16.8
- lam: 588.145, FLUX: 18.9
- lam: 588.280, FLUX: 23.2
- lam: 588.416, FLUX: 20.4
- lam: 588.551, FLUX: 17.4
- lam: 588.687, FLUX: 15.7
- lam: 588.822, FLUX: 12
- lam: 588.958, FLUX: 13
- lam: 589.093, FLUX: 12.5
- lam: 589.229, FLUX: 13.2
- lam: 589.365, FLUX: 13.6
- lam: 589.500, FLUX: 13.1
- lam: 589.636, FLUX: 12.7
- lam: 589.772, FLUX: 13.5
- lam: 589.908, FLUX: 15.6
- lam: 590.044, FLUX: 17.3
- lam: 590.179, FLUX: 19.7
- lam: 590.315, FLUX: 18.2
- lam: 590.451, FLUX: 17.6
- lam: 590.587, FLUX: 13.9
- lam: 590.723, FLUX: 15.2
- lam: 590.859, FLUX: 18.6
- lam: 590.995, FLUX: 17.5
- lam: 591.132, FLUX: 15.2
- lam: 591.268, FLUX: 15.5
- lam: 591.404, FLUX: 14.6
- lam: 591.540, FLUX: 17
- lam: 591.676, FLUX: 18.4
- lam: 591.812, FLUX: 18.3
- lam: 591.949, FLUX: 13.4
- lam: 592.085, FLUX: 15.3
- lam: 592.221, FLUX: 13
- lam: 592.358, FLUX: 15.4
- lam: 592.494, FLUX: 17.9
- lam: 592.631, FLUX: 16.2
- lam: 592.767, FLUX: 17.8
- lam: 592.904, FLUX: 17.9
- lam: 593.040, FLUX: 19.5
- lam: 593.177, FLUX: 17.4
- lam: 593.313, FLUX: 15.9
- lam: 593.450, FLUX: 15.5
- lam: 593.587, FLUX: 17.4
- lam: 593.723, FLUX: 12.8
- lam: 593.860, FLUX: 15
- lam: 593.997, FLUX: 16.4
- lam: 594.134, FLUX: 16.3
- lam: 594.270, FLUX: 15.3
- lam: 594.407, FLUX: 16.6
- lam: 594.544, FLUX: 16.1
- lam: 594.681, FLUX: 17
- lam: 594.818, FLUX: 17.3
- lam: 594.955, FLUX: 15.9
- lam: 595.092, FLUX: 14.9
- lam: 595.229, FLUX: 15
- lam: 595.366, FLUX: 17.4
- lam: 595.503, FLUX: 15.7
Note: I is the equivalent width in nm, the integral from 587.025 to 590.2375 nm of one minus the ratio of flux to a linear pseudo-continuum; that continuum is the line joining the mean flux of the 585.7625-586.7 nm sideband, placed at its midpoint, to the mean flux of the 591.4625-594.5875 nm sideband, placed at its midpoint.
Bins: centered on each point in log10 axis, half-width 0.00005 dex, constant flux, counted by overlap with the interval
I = 0.21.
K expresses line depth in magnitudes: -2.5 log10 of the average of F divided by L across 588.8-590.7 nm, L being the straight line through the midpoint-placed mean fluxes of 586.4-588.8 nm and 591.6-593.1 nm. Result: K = 0.12 mag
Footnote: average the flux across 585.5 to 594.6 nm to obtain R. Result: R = 16.1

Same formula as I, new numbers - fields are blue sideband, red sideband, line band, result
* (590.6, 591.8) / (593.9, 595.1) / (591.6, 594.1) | 0.01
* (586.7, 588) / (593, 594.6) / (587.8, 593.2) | -0.18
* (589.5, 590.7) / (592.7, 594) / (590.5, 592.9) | 0.01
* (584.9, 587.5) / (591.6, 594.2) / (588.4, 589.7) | 0.19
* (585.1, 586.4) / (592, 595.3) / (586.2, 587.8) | 0.20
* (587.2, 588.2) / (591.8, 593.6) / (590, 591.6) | -0.06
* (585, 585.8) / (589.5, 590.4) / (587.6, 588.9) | -0.03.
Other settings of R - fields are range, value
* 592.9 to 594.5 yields 16.3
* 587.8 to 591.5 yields 16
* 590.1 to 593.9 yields 16.4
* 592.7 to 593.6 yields 17.3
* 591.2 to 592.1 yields 16.1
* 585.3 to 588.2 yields 16.4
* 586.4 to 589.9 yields 15.4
